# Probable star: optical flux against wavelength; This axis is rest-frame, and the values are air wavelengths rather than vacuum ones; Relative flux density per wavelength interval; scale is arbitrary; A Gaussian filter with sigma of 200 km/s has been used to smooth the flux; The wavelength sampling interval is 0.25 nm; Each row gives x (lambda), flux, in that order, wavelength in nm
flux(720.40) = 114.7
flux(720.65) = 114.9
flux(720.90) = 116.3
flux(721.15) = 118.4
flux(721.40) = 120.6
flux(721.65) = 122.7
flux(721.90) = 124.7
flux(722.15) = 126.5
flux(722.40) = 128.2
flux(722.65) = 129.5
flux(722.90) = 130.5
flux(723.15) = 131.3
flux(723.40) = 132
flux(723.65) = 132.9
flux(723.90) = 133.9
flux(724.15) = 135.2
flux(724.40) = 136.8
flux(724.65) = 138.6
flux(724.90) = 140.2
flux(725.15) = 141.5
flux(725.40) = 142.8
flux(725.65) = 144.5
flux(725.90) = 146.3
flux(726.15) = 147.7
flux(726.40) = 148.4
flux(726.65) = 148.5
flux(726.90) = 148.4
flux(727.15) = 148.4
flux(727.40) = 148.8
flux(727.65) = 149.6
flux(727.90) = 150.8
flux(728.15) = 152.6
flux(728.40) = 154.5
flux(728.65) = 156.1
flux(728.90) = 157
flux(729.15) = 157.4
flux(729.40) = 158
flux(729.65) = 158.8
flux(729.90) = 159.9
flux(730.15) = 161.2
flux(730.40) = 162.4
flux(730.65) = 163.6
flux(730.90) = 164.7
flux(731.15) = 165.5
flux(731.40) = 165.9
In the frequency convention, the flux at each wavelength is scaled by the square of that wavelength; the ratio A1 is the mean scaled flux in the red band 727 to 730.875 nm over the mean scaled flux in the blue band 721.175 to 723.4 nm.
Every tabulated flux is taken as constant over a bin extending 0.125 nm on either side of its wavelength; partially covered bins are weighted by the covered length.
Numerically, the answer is 1.26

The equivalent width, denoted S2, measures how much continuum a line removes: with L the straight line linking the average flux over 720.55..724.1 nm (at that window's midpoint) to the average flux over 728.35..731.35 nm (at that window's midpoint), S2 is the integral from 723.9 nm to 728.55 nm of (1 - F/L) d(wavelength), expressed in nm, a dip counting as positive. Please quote -0.06 nm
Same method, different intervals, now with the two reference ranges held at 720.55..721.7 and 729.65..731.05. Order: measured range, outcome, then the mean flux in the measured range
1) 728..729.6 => -0.01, 156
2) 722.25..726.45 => -0.12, 137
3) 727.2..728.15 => 0.00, 150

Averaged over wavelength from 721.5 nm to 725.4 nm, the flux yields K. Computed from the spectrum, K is 133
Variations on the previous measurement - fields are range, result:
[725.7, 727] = 148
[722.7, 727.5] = 141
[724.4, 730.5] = 151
